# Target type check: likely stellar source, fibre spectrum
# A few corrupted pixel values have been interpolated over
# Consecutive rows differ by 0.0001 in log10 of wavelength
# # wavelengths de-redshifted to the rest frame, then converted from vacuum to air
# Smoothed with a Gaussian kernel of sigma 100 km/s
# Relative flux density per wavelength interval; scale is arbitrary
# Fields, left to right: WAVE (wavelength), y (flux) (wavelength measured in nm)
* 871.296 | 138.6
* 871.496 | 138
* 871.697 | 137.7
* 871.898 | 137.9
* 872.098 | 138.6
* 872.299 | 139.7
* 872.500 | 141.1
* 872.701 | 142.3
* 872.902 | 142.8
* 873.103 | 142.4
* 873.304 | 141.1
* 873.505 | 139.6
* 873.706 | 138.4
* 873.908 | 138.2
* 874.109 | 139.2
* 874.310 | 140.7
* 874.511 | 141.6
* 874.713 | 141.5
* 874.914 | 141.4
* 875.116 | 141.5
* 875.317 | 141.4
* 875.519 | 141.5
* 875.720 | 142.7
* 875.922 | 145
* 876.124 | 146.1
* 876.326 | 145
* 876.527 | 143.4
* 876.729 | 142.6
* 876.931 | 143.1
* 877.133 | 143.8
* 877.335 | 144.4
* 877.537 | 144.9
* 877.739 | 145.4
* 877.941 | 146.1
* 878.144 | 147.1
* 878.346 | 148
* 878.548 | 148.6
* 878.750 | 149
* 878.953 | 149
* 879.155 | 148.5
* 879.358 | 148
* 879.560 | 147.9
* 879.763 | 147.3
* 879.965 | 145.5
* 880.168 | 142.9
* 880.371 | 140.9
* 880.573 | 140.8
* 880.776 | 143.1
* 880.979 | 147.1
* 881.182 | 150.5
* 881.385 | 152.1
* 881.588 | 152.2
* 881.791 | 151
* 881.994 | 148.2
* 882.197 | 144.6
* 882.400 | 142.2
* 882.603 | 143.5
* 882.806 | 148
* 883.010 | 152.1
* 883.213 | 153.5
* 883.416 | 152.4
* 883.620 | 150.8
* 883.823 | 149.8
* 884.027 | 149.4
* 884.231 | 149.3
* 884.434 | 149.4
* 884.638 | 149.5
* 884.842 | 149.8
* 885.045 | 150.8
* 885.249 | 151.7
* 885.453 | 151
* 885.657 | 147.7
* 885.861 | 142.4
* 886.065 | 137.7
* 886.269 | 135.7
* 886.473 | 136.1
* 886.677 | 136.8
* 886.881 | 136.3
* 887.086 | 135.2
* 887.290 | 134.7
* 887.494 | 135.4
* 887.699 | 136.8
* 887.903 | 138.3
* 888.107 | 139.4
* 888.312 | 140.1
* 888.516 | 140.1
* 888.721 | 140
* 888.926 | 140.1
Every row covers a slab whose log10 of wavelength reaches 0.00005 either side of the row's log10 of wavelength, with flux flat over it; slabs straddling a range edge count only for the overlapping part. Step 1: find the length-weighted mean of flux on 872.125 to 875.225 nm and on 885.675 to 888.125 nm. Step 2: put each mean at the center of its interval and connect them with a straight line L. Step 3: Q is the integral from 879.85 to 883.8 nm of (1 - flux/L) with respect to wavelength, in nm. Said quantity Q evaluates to -0.25 nm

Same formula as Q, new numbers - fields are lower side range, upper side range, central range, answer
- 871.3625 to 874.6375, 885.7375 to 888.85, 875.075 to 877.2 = -0.059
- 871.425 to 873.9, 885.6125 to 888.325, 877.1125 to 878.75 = -0.085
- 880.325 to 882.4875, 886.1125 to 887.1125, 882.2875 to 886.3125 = -0.204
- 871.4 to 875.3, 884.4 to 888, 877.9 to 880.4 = -0.108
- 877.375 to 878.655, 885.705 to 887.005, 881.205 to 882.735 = -0.058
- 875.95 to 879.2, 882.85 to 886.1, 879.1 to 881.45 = 0.019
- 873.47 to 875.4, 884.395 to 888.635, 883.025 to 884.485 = -0.098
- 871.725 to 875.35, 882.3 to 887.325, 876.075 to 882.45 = -0.143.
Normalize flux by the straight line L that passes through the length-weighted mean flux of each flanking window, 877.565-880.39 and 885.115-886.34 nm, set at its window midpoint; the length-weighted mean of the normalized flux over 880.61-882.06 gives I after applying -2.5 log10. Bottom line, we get -0.02 mag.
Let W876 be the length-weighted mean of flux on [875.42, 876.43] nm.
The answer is 144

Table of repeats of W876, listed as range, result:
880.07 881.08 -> 143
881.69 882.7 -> 146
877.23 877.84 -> 145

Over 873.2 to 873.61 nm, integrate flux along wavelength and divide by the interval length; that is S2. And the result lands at 140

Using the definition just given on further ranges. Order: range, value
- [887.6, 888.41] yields 139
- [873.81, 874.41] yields 139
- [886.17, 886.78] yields 136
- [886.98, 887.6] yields 135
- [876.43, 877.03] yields 143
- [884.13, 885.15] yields 150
